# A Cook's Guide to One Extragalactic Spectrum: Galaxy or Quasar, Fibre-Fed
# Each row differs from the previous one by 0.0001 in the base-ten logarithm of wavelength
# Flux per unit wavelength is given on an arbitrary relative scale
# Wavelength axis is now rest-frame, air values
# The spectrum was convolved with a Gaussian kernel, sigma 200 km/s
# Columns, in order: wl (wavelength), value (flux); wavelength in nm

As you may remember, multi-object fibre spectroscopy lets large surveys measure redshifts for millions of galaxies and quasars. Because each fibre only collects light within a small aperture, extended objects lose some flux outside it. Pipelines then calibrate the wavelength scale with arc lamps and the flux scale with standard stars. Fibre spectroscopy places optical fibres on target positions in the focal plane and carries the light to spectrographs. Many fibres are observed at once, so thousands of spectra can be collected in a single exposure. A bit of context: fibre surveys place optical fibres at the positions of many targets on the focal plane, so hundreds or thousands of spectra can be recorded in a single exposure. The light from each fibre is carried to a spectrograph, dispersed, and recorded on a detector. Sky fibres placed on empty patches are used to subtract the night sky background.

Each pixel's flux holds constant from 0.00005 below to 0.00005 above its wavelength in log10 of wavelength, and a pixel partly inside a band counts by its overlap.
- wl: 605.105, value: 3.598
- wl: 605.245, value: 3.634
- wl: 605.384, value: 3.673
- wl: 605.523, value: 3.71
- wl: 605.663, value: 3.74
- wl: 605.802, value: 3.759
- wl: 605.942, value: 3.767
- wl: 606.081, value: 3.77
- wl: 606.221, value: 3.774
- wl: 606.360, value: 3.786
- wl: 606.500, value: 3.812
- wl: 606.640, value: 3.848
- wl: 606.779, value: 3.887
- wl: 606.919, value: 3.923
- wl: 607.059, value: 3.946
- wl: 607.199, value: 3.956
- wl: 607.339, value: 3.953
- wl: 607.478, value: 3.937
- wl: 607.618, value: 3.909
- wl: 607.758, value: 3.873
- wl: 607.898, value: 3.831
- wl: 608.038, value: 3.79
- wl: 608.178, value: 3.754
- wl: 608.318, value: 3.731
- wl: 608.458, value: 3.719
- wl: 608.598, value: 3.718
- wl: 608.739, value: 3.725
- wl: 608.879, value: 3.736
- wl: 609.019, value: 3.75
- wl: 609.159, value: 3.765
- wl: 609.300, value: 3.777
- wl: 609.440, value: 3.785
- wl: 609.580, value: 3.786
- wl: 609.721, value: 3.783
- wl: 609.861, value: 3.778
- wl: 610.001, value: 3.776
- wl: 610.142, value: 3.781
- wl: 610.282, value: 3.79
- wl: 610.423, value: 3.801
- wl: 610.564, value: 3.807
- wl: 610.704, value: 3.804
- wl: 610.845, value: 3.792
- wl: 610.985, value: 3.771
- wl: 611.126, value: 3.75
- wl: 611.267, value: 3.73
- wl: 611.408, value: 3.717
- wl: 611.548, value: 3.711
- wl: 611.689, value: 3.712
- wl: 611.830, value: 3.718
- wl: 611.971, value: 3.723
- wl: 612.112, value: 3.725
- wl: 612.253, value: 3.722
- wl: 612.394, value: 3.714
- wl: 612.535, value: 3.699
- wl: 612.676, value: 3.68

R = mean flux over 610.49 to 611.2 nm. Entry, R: 3.78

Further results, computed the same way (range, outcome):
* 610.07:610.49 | 3.79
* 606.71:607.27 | 3.92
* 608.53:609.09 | 3.73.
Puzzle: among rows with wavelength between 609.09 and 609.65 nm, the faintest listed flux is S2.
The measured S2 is 3.765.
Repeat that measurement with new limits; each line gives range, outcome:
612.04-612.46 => 3.714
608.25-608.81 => 3.718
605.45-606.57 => 3.71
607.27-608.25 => 3.754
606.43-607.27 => 3.812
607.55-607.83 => 3.873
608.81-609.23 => 3.736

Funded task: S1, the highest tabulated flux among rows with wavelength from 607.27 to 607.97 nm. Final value 3.953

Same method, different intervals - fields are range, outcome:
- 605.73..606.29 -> 3.774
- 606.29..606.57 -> 3.812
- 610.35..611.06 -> 3.807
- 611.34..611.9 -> 3.718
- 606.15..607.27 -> 3.956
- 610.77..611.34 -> 3.792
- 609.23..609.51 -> 3.785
